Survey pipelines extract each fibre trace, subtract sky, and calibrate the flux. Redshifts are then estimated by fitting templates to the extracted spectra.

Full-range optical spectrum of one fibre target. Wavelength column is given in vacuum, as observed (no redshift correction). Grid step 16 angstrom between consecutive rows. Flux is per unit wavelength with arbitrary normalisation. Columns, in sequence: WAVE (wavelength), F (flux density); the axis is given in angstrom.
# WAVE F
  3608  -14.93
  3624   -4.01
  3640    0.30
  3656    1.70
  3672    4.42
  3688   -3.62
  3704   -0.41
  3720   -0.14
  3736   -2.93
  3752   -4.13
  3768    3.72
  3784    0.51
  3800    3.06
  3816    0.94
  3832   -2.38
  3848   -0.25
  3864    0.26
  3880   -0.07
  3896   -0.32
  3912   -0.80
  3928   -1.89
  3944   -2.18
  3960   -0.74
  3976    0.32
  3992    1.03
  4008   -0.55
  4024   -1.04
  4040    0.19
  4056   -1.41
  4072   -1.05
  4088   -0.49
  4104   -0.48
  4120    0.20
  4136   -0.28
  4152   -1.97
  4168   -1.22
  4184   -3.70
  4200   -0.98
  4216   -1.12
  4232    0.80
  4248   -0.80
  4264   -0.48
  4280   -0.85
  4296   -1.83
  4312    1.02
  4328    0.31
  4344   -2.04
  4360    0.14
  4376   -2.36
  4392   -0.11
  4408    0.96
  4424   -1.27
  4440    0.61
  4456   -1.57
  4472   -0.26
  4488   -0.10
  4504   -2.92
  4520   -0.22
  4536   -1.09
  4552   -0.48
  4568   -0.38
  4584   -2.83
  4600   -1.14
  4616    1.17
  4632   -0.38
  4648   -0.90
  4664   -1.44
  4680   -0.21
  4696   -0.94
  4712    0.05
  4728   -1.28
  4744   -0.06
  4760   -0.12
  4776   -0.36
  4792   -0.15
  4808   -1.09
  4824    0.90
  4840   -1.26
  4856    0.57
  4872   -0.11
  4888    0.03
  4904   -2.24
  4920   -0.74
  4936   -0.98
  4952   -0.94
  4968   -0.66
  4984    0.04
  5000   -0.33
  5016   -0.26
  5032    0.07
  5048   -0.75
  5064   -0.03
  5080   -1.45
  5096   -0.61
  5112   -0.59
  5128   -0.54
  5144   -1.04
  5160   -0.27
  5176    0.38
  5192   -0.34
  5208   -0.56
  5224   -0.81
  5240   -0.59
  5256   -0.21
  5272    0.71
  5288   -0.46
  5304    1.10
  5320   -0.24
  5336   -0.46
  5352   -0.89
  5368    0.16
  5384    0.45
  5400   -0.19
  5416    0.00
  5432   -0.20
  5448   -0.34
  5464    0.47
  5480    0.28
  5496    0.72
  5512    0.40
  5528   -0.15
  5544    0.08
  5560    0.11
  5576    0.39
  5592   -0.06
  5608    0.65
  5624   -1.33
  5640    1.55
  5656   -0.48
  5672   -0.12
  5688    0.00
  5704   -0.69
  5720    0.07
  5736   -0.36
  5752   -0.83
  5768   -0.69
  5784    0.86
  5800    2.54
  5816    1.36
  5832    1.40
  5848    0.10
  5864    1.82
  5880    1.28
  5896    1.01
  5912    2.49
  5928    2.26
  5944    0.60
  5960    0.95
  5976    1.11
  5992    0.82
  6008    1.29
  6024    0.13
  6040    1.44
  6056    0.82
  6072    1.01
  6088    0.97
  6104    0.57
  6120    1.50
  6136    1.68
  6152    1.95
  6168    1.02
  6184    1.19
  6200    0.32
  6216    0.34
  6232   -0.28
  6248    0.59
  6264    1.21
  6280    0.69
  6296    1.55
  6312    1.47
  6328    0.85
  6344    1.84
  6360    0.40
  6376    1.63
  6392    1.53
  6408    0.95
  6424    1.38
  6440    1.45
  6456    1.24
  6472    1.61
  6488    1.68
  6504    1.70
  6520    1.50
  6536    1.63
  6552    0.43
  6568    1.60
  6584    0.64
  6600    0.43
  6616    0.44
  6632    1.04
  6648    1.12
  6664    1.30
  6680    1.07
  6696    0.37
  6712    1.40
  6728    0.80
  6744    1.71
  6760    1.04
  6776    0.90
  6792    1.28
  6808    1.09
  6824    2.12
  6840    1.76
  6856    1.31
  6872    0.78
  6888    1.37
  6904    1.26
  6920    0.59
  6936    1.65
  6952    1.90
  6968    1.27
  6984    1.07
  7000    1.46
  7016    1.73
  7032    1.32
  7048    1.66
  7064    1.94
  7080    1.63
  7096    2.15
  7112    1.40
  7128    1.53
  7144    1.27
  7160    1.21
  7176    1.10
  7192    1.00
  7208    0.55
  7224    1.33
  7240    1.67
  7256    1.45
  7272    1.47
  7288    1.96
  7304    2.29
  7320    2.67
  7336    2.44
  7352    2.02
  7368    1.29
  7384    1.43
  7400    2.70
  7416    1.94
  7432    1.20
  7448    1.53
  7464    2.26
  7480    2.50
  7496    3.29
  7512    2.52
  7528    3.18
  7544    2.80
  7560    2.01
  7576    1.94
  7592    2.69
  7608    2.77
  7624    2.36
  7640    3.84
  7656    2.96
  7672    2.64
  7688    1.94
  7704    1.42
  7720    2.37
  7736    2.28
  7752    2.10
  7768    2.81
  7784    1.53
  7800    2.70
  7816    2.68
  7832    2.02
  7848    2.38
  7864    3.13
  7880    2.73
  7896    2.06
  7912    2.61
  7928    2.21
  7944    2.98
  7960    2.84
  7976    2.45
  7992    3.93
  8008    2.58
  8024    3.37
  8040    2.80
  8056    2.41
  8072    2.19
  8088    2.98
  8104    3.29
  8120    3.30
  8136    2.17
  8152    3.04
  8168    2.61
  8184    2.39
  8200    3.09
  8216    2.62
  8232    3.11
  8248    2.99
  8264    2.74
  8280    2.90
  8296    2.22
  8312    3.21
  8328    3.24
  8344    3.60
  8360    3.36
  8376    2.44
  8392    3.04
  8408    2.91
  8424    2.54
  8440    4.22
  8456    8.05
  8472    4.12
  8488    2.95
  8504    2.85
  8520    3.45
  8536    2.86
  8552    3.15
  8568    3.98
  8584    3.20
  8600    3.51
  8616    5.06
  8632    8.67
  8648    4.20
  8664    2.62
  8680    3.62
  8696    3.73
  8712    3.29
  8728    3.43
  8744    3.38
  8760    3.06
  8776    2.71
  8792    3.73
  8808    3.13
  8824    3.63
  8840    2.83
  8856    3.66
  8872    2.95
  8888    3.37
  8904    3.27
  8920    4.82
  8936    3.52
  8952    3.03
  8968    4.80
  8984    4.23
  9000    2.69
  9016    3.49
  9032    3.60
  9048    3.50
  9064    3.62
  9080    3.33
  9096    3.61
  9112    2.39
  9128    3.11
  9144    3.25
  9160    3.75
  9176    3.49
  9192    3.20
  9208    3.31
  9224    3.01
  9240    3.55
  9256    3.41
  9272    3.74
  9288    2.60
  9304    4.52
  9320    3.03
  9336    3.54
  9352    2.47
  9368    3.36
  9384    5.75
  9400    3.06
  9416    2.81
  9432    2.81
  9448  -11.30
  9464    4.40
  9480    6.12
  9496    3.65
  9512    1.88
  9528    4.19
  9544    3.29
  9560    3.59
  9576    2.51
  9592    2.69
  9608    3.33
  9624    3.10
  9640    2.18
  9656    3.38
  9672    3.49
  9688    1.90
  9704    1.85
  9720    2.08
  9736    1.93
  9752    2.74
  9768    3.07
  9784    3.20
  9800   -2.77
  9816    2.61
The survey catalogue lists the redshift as 0.87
